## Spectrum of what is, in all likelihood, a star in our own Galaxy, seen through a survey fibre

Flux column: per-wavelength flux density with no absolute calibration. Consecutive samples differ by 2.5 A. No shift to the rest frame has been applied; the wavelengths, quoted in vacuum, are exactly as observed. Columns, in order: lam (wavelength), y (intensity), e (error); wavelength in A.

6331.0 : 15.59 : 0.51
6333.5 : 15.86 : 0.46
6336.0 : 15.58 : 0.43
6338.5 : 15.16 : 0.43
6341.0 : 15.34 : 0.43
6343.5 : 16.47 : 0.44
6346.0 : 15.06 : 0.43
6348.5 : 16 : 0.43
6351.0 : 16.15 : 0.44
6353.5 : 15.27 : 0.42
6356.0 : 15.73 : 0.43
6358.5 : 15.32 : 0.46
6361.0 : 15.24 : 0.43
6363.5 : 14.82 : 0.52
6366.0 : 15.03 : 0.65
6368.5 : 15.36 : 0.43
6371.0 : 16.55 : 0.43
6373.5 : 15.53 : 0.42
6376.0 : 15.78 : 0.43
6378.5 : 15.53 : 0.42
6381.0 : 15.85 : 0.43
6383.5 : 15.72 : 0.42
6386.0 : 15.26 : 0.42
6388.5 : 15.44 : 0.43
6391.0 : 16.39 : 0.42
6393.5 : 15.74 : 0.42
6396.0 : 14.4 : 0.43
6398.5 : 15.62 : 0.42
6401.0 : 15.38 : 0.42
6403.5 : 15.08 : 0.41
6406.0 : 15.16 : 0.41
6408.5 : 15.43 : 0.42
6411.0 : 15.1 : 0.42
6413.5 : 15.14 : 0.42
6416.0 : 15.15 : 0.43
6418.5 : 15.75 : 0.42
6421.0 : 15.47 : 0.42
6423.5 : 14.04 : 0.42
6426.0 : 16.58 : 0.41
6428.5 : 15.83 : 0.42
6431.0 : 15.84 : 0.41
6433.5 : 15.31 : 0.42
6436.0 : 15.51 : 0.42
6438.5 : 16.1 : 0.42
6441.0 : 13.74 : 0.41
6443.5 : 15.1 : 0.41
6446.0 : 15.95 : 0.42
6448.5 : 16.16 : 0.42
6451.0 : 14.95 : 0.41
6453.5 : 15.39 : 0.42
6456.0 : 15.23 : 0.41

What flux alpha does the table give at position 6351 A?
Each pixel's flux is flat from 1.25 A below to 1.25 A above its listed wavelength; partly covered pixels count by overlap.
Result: 16.15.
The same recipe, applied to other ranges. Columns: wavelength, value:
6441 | 13.74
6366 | 15.03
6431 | 15.84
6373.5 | 15.53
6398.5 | 15.62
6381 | 15.85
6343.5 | 16.47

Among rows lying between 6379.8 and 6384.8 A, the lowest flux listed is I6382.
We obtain 15.72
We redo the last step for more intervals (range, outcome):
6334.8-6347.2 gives 15.06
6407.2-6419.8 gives 15.1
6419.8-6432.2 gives 14.04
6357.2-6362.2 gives 15.24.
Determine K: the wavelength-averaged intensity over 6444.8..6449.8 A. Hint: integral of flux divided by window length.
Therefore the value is 16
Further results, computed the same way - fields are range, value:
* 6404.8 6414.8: 15.2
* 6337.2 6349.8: 15.6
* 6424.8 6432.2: 16.1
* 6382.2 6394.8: 15.7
